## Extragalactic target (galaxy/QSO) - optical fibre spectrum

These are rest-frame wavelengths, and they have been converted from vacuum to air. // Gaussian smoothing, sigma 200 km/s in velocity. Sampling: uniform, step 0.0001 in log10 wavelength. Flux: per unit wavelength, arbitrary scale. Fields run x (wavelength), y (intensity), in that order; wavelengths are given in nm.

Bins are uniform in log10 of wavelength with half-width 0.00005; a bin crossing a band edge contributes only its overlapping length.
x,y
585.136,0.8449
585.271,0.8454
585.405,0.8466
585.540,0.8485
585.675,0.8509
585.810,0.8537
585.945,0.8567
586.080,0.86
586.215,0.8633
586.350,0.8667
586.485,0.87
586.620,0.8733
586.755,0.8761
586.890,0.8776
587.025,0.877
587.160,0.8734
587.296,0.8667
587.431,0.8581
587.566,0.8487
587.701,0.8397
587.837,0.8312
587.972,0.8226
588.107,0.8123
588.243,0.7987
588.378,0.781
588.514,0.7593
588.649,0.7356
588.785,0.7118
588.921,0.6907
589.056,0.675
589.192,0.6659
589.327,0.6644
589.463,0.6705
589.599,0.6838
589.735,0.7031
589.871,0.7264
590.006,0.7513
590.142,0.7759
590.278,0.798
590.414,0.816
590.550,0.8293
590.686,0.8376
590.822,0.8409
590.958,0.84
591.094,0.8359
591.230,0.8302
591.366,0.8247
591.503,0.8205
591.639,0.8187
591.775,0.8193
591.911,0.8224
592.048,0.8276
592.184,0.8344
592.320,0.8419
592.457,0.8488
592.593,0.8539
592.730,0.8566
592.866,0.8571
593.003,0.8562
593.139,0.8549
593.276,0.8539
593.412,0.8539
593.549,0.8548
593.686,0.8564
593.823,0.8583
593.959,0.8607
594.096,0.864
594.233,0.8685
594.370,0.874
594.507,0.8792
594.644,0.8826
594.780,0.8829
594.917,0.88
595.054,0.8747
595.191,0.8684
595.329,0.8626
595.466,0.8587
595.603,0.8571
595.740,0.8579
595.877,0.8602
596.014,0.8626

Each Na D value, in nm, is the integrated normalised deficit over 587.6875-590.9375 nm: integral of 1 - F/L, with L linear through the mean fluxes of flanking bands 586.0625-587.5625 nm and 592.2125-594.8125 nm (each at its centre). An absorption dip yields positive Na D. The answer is 0.40 nm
